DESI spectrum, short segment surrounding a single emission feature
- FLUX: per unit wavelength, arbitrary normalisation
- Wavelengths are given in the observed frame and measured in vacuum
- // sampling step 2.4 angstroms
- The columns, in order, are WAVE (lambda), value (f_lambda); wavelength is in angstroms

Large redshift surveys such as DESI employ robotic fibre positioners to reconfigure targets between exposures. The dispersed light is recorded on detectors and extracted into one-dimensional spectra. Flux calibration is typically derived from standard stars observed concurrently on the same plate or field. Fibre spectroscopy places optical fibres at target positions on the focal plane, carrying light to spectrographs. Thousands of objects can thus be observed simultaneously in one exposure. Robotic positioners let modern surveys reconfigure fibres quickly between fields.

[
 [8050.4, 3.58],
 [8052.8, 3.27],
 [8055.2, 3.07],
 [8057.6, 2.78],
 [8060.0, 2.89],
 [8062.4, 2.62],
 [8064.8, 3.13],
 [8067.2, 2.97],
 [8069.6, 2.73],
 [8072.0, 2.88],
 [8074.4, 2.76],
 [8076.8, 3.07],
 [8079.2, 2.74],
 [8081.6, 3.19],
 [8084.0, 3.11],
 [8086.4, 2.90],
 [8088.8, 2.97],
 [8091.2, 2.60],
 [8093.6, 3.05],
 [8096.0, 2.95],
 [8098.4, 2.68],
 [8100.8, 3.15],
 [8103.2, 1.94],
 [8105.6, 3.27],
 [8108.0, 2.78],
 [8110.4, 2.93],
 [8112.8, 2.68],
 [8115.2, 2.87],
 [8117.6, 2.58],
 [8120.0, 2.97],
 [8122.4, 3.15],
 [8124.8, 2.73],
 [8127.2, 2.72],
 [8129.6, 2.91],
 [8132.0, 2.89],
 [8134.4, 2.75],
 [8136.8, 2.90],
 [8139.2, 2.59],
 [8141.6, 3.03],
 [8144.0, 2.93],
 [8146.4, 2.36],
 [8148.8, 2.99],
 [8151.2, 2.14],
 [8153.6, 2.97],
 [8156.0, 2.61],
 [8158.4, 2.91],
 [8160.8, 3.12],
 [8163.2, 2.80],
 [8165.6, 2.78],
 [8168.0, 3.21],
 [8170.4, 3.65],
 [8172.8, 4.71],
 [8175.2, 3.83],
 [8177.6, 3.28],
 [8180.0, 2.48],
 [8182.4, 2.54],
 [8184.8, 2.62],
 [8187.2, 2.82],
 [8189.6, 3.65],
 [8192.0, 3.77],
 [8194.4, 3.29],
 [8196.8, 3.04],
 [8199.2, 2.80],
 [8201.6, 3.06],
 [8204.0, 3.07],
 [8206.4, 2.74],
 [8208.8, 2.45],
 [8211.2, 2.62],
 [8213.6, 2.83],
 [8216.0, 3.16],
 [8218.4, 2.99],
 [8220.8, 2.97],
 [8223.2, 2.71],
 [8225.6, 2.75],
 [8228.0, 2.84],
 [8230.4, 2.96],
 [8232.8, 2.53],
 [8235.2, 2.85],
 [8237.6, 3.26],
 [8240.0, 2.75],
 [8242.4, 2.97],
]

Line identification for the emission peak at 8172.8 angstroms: [S II]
